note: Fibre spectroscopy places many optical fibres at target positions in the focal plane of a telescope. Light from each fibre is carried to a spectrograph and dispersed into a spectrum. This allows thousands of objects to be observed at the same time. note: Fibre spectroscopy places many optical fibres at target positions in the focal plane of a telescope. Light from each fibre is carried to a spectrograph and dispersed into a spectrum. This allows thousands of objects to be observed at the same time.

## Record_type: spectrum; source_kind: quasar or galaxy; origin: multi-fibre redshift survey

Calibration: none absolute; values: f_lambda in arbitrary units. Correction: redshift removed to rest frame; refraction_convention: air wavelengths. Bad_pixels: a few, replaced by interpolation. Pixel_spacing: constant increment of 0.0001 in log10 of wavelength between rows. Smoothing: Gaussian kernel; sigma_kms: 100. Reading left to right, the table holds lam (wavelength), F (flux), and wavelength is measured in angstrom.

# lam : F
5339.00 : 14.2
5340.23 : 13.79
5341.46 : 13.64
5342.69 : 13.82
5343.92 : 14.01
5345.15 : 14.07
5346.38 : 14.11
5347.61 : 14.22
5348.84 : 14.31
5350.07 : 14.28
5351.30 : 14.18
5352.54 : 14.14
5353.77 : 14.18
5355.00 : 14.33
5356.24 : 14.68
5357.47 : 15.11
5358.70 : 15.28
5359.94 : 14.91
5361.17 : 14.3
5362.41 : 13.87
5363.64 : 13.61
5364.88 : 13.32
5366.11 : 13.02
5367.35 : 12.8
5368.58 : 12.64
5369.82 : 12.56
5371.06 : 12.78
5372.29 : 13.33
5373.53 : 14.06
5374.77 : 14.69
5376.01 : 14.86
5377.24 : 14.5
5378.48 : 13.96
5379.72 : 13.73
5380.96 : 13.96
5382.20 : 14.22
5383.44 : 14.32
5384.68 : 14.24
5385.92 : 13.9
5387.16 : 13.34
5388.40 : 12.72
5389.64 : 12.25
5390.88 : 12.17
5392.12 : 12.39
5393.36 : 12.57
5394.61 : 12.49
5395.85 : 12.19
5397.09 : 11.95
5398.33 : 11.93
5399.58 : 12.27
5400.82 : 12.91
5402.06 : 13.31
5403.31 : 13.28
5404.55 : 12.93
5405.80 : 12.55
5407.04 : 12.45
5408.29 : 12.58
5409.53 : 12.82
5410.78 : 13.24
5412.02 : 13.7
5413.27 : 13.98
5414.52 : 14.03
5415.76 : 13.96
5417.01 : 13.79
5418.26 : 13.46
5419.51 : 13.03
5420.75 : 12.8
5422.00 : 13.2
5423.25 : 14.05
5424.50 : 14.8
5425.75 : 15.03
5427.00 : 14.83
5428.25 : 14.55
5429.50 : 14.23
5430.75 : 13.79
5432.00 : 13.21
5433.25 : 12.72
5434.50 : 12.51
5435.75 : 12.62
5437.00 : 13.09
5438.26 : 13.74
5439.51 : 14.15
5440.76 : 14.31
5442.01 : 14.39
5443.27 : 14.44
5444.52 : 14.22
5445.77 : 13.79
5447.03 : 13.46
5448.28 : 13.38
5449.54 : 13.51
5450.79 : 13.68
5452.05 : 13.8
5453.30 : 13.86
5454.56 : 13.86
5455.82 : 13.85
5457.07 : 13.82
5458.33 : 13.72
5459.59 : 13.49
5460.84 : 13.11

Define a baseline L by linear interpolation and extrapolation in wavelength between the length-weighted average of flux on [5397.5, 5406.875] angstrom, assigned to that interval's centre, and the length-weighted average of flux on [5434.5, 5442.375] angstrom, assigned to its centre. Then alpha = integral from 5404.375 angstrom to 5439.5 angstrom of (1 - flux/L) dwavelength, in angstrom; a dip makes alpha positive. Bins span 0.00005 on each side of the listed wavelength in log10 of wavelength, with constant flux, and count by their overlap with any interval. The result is -0.8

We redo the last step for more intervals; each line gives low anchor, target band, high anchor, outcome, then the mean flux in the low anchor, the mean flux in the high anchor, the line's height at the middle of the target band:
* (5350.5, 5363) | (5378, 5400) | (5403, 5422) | 1.18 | 14.5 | 13.2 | 13.8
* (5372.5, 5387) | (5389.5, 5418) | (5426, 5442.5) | 2.23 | 14.2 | 13.7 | 14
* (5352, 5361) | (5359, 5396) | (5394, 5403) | 0.18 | 14.7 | 12.5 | 13.6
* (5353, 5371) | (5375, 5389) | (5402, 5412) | -0.57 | 13.9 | 12.9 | 13.4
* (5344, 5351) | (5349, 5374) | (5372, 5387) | 0.52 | 14.2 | 14.1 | 14.2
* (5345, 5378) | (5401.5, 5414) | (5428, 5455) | 0.66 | 14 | 13.7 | 13.8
